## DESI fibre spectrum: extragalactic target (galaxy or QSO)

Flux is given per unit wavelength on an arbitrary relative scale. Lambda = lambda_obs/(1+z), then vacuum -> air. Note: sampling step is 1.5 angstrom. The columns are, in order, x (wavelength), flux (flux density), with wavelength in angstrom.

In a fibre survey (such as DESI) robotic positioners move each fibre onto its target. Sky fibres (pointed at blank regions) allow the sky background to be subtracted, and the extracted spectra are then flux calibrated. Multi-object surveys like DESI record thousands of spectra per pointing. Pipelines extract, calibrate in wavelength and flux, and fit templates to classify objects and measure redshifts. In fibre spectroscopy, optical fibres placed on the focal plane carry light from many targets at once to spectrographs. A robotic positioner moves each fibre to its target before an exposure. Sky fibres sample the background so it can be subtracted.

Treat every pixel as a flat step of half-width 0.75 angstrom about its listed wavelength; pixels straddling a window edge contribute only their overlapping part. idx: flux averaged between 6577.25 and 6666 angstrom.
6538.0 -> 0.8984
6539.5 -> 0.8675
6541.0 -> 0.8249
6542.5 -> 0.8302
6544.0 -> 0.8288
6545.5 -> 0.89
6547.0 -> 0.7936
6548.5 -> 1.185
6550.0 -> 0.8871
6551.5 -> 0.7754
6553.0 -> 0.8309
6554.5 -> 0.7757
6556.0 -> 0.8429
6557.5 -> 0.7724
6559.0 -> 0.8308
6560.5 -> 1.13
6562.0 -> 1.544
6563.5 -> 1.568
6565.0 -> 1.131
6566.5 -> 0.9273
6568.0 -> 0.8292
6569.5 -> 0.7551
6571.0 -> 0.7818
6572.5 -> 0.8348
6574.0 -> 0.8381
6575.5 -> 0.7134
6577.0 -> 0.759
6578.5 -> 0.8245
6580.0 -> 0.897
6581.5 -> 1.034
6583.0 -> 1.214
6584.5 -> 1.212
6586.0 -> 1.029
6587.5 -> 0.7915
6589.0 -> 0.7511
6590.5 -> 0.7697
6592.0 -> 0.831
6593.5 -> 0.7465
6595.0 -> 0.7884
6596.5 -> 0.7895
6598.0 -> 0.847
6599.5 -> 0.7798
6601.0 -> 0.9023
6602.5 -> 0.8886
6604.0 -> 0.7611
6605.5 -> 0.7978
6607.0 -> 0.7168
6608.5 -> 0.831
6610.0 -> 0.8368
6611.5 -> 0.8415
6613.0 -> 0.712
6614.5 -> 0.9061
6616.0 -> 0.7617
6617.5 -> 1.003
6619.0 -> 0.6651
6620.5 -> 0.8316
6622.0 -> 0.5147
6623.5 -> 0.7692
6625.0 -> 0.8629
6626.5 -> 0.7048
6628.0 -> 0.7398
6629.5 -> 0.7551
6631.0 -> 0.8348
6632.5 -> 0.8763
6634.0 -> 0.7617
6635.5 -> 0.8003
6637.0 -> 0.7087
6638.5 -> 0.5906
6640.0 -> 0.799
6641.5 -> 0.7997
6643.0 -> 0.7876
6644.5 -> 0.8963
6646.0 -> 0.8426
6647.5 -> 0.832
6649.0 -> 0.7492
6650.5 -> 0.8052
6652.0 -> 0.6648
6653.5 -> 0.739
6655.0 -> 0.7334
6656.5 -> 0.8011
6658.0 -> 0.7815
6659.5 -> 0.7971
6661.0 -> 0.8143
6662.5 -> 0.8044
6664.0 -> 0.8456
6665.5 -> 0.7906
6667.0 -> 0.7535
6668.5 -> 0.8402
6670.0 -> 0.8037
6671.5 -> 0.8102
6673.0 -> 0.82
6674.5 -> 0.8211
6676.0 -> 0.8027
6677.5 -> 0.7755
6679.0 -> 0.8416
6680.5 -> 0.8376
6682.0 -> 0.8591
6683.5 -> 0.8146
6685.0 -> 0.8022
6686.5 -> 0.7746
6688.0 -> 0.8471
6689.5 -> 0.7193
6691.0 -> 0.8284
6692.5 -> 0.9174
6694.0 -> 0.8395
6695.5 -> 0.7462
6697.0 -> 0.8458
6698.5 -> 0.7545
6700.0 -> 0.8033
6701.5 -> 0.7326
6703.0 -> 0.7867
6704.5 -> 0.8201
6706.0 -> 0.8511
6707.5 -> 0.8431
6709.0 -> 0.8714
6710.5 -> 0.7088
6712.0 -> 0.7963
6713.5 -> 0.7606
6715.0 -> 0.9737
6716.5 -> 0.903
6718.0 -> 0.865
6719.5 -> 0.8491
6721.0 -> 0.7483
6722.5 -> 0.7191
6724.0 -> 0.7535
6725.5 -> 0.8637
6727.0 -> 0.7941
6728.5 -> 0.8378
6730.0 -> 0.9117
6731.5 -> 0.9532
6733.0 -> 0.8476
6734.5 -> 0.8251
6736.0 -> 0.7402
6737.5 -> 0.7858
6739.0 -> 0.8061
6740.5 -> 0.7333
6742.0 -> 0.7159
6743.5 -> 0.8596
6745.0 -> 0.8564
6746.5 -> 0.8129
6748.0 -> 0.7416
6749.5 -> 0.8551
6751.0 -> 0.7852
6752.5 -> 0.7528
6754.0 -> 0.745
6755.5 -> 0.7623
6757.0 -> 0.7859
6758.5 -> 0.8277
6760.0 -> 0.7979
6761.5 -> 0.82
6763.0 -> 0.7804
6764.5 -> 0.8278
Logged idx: 0.813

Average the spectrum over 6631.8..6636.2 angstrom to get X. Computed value 0.812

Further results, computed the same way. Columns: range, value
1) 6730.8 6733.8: 0.898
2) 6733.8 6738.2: 0.783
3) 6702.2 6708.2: 0.824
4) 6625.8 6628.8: 0.723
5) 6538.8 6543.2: 0.841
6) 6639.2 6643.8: 0.794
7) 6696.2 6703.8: 0.785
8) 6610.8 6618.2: 0.844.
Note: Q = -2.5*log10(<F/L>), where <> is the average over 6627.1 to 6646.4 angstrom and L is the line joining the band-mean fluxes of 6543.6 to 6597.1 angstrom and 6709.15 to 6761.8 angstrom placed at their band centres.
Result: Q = 0.12 mag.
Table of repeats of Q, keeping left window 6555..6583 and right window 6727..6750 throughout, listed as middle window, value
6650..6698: 0.09 mag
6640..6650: 0.10 mag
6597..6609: 0.14 mag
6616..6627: 0.19 mag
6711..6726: 0.02 mag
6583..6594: 0.04 mag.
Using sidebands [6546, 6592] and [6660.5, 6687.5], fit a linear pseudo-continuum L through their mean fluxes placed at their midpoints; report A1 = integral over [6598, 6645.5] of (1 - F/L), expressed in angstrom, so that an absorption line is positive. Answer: 4.5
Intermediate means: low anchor 0.932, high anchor 0.812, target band 0.789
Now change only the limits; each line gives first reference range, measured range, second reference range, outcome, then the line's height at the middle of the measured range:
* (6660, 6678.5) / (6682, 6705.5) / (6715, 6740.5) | 0.3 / 0.815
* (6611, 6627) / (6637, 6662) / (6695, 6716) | 0.5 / 0.79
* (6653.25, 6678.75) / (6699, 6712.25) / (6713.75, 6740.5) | 0.3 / 0.819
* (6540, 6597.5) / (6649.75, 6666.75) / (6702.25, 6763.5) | 1.5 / 0.856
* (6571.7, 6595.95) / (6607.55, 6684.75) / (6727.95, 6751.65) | 5.5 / 0.852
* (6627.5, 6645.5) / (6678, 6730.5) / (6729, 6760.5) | -1.4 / 0.796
